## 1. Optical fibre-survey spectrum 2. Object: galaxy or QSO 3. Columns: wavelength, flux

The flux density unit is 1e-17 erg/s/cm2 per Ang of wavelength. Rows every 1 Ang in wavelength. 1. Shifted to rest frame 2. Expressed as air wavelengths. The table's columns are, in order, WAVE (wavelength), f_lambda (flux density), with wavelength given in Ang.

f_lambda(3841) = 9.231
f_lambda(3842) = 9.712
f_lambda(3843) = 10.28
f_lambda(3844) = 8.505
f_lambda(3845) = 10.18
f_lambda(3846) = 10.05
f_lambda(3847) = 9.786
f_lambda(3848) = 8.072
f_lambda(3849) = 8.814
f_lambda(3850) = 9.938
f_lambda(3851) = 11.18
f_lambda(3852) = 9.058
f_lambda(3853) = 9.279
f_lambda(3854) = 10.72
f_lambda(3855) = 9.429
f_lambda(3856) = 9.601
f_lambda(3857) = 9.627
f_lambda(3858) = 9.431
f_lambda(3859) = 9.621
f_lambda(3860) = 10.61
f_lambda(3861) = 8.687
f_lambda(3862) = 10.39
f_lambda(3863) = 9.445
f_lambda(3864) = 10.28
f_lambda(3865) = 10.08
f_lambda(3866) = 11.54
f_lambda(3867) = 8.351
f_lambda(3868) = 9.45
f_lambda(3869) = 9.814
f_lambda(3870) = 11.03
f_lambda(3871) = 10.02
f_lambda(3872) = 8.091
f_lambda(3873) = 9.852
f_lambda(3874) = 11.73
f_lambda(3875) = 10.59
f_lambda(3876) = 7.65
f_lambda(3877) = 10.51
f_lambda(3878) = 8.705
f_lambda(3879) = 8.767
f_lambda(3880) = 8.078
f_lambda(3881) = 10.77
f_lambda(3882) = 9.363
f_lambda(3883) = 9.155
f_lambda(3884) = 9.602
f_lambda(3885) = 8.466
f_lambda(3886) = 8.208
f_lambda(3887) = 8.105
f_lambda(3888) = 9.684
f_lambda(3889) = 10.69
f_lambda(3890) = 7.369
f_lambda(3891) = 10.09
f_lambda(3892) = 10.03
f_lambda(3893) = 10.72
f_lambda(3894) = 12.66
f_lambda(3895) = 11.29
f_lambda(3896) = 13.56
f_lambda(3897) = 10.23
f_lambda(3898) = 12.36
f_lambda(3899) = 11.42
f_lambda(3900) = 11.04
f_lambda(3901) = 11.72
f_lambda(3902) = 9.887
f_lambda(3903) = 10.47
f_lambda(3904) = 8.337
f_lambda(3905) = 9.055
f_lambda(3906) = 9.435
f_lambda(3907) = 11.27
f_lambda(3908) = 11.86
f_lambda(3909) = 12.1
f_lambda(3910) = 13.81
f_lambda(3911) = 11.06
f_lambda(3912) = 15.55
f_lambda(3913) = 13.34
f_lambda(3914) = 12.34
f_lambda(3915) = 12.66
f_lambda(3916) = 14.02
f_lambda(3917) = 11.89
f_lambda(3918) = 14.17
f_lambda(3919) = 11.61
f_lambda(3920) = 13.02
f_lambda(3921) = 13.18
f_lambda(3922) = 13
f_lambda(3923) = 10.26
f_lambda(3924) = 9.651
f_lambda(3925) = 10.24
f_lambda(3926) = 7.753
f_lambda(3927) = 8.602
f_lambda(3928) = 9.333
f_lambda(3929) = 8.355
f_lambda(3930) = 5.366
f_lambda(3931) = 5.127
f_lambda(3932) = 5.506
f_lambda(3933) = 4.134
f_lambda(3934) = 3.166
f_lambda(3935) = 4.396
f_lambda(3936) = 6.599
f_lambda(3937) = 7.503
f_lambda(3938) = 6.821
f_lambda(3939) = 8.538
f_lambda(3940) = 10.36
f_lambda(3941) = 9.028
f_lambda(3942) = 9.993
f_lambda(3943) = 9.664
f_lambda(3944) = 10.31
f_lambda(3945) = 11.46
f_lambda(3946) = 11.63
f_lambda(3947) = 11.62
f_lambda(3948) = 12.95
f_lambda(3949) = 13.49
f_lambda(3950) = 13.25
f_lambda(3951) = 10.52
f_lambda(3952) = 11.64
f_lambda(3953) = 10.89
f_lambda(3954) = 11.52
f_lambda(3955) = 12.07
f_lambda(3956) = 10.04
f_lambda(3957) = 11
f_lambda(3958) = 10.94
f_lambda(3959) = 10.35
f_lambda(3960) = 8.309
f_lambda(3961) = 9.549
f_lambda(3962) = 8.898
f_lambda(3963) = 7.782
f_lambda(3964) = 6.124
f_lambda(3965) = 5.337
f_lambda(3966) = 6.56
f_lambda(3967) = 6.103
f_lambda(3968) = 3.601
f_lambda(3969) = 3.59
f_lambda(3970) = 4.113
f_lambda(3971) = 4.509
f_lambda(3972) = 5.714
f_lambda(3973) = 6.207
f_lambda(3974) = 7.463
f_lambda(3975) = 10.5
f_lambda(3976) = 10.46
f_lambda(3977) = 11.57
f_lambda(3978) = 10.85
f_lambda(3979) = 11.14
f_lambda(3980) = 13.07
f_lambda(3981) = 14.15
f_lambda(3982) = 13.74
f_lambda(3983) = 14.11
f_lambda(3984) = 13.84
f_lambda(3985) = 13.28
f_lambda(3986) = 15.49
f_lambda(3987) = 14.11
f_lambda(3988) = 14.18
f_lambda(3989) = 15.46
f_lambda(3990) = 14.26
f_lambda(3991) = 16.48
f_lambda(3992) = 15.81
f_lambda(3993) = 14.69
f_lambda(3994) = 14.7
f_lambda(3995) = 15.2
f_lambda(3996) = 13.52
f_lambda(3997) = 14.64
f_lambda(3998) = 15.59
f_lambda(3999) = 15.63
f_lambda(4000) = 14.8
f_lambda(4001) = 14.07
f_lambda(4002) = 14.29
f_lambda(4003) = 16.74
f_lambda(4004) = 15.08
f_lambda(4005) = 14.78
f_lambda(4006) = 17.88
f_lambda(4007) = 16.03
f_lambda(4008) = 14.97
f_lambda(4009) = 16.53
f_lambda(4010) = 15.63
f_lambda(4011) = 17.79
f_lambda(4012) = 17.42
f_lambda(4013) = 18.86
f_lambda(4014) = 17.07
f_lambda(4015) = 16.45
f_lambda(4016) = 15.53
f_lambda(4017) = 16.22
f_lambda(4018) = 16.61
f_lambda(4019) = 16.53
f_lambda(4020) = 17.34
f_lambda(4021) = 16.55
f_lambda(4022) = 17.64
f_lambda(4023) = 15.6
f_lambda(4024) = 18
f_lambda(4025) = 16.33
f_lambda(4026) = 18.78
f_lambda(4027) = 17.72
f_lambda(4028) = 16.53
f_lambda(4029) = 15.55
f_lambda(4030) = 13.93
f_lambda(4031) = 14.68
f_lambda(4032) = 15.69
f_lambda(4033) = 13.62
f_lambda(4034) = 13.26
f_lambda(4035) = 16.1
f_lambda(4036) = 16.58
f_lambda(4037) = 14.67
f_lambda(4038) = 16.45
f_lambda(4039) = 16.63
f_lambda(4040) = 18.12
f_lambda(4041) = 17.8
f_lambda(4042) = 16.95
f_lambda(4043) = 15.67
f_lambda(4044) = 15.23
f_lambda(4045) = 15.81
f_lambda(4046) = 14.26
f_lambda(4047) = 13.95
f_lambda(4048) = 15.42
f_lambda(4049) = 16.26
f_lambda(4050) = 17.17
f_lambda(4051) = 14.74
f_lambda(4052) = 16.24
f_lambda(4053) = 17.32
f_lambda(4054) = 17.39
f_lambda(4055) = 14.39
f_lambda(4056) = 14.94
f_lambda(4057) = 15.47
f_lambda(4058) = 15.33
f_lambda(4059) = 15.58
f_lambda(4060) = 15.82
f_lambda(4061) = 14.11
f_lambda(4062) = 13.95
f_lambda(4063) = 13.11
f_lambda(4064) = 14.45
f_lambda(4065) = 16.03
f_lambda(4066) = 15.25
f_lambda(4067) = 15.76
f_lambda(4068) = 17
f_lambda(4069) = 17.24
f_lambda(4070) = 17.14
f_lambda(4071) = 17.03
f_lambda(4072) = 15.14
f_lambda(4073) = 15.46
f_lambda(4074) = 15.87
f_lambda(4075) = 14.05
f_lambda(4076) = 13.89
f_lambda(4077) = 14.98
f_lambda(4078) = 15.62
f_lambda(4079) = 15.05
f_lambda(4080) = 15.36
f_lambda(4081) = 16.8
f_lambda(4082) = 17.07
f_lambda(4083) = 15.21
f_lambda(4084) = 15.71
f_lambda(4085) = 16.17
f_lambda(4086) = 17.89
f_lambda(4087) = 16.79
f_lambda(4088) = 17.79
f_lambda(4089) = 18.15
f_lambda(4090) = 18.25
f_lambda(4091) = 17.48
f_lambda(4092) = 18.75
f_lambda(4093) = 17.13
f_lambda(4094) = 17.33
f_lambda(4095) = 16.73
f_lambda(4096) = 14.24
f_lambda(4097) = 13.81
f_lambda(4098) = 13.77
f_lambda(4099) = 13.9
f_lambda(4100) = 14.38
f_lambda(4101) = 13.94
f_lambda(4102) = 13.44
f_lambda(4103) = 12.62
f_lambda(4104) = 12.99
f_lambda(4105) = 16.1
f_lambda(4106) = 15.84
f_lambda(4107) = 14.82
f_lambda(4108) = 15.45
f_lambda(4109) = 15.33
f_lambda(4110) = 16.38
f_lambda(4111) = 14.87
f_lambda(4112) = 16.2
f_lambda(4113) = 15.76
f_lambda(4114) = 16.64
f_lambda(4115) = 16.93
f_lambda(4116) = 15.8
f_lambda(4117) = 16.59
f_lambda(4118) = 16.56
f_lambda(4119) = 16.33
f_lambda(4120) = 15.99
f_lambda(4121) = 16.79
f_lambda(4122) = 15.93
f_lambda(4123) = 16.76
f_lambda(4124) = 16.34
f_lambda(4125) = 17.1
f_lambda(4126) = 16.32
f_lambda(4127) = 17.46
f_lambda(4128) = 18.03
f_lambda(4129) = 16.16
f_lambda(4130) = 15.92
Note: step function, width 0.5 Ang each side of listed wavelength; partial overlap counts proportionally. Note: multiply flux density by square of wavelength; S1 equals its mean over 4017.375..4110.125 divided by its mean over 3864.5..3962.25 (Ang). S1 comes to 1.68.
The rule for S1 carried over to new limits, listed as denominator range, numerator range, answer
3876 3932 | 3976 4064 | 1.56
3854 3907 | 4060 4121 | 1.76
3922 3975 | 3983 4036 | 1.91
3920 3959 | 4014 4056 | 1.77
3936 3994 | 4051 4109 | 1.58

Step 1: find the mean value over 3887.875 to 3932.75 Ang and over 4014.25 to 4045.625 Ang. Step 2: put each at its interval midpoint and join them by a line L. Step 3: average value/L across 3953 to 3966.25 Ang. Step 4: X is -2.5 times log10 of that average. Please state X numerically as 0.369 mag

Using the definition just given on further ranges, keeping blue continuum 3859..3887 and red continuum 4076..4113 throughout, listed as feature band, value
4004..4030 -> -0.223 mag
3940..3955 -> 0.035 mag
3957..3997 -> 0.170 mag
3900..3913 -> -0.077 mag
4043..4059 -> -0.079 mag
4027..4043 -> -0.128 mag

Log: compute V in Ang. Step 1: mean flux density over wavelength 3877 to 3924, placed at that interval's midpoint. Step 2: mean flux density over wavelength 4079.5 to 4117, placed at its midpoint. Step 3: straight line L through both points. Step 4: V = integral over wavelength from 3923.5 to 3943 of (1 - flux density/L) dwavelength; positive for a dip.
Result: 7.14 Ang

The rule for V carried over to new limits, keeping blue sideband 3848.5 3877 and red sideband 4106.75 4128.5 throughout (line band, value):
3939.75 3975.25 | 9.0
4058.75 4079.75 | -0.4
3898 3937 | 3.6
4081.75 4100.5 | -0.9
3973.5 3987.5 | 0.5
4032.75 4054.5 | -2.3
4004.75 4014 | -2.2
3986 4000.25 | -2.0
